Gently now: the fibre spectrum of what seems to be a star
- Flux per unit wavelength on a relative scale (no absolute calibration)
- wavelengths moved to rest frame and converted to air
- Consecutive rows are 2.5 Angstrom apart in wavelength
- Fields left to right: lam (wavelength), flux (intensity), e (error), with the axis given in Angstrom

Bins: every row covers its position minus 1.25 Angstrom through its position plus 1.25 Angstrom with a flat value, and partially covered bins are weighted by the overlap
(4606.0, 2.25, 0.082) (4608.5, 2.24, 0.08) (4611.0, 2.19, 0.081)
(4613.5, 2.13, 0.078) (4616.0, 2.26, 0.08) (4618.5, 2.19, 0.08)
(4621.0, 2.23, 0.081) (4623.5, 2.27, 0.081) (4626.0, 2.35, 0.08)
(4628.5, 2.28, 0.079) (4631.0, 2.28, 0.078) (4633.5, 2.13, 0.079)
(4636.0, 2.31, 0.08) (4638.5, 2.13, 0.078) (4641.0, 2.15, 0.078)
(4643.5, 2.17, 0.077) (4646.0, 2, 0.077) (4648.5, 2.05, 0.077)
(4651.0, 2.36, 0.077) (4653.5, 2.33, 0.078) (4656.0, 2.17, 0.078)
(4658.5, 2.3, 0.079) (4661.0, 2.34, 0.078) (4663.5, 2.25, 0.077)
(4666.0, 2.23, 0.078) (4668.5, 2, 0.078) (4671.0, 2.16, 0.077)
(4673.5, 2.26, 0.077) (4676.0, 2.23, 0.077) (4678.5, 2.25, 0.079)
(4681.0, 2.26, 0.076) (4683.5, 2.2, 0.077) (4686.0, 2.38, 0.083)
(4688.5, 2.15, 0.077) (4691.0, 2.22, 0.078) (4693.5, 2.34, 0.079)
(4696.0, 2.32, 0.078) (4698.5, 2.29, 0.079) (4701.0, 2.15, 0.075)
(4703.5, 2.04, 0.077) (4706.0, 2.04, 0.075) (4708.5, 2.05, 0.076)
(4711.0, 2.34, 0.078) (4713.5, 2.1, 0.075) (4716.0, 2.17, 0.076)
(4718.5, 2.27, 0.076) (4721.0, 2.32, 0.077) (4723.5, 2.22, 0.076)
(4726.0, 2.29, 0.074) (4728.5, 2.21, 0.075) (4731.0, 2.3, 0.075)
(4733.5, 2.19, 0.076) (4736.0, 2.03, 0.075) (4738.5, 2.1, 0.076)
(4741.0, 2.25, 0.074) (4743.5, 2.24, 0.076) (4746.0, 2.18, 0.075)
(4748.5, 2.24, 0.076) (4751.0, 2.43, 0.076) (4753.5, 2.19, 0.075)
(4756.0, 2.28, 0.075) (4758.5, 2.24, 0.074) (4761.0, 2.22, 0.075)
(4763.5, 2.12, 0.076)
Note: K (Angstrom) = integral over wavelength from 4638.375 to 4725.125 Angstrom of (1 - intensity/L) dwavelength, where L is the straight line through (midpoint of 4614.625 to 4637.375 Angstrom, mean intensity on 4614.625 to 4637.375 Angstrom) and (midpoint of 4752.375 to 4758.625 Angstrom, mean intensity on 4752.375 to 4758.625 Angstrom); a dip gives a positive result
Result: 1.49 Angstrom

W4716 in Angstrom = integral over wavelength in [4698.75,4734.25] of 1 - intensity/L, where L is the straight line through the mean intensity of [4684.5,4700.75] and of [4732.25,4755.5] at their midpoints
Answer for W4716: 0.8 Angstrom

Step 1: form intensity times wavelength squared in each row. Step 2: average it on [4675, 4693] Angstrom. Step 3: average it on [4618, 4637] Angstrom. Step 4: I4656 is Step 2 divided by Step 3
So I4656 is 1.02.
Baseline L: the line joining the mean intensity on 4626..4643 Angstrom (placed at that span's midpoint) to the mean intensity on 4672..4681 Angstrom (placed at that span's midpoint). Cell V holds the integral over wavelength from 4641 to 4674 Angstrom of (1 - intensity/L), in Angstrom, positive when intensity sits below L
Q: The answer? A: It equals 0.54 Angstrom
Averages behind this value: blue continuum 2.22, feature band 2.2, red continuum 2.25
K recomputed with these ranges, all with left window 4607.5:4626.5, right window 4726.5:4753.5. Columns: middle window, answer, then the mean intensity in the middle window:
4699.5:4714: 0.63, 2.12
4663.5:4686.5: 0.08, 2.22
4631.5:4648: 0.56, 2.15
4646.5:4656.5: 0.05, 2.21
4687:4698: -0.20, 2.26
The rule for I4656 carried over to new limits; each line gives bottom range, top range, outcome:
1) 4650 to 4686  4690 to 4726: 1.00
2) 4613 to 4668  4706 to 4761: 1.04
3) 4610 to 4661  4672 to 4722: 1.03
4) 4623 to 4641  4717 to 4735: 1.05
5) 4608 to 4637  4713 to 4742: 1.03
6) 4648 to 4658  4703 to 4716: 0.97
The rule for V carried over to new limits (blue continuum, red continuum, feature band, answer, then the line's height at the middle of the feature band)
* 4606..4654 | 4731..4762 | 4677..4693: -0.2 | 2.22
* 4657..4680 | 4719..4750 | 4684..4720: 0.3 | 2.22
